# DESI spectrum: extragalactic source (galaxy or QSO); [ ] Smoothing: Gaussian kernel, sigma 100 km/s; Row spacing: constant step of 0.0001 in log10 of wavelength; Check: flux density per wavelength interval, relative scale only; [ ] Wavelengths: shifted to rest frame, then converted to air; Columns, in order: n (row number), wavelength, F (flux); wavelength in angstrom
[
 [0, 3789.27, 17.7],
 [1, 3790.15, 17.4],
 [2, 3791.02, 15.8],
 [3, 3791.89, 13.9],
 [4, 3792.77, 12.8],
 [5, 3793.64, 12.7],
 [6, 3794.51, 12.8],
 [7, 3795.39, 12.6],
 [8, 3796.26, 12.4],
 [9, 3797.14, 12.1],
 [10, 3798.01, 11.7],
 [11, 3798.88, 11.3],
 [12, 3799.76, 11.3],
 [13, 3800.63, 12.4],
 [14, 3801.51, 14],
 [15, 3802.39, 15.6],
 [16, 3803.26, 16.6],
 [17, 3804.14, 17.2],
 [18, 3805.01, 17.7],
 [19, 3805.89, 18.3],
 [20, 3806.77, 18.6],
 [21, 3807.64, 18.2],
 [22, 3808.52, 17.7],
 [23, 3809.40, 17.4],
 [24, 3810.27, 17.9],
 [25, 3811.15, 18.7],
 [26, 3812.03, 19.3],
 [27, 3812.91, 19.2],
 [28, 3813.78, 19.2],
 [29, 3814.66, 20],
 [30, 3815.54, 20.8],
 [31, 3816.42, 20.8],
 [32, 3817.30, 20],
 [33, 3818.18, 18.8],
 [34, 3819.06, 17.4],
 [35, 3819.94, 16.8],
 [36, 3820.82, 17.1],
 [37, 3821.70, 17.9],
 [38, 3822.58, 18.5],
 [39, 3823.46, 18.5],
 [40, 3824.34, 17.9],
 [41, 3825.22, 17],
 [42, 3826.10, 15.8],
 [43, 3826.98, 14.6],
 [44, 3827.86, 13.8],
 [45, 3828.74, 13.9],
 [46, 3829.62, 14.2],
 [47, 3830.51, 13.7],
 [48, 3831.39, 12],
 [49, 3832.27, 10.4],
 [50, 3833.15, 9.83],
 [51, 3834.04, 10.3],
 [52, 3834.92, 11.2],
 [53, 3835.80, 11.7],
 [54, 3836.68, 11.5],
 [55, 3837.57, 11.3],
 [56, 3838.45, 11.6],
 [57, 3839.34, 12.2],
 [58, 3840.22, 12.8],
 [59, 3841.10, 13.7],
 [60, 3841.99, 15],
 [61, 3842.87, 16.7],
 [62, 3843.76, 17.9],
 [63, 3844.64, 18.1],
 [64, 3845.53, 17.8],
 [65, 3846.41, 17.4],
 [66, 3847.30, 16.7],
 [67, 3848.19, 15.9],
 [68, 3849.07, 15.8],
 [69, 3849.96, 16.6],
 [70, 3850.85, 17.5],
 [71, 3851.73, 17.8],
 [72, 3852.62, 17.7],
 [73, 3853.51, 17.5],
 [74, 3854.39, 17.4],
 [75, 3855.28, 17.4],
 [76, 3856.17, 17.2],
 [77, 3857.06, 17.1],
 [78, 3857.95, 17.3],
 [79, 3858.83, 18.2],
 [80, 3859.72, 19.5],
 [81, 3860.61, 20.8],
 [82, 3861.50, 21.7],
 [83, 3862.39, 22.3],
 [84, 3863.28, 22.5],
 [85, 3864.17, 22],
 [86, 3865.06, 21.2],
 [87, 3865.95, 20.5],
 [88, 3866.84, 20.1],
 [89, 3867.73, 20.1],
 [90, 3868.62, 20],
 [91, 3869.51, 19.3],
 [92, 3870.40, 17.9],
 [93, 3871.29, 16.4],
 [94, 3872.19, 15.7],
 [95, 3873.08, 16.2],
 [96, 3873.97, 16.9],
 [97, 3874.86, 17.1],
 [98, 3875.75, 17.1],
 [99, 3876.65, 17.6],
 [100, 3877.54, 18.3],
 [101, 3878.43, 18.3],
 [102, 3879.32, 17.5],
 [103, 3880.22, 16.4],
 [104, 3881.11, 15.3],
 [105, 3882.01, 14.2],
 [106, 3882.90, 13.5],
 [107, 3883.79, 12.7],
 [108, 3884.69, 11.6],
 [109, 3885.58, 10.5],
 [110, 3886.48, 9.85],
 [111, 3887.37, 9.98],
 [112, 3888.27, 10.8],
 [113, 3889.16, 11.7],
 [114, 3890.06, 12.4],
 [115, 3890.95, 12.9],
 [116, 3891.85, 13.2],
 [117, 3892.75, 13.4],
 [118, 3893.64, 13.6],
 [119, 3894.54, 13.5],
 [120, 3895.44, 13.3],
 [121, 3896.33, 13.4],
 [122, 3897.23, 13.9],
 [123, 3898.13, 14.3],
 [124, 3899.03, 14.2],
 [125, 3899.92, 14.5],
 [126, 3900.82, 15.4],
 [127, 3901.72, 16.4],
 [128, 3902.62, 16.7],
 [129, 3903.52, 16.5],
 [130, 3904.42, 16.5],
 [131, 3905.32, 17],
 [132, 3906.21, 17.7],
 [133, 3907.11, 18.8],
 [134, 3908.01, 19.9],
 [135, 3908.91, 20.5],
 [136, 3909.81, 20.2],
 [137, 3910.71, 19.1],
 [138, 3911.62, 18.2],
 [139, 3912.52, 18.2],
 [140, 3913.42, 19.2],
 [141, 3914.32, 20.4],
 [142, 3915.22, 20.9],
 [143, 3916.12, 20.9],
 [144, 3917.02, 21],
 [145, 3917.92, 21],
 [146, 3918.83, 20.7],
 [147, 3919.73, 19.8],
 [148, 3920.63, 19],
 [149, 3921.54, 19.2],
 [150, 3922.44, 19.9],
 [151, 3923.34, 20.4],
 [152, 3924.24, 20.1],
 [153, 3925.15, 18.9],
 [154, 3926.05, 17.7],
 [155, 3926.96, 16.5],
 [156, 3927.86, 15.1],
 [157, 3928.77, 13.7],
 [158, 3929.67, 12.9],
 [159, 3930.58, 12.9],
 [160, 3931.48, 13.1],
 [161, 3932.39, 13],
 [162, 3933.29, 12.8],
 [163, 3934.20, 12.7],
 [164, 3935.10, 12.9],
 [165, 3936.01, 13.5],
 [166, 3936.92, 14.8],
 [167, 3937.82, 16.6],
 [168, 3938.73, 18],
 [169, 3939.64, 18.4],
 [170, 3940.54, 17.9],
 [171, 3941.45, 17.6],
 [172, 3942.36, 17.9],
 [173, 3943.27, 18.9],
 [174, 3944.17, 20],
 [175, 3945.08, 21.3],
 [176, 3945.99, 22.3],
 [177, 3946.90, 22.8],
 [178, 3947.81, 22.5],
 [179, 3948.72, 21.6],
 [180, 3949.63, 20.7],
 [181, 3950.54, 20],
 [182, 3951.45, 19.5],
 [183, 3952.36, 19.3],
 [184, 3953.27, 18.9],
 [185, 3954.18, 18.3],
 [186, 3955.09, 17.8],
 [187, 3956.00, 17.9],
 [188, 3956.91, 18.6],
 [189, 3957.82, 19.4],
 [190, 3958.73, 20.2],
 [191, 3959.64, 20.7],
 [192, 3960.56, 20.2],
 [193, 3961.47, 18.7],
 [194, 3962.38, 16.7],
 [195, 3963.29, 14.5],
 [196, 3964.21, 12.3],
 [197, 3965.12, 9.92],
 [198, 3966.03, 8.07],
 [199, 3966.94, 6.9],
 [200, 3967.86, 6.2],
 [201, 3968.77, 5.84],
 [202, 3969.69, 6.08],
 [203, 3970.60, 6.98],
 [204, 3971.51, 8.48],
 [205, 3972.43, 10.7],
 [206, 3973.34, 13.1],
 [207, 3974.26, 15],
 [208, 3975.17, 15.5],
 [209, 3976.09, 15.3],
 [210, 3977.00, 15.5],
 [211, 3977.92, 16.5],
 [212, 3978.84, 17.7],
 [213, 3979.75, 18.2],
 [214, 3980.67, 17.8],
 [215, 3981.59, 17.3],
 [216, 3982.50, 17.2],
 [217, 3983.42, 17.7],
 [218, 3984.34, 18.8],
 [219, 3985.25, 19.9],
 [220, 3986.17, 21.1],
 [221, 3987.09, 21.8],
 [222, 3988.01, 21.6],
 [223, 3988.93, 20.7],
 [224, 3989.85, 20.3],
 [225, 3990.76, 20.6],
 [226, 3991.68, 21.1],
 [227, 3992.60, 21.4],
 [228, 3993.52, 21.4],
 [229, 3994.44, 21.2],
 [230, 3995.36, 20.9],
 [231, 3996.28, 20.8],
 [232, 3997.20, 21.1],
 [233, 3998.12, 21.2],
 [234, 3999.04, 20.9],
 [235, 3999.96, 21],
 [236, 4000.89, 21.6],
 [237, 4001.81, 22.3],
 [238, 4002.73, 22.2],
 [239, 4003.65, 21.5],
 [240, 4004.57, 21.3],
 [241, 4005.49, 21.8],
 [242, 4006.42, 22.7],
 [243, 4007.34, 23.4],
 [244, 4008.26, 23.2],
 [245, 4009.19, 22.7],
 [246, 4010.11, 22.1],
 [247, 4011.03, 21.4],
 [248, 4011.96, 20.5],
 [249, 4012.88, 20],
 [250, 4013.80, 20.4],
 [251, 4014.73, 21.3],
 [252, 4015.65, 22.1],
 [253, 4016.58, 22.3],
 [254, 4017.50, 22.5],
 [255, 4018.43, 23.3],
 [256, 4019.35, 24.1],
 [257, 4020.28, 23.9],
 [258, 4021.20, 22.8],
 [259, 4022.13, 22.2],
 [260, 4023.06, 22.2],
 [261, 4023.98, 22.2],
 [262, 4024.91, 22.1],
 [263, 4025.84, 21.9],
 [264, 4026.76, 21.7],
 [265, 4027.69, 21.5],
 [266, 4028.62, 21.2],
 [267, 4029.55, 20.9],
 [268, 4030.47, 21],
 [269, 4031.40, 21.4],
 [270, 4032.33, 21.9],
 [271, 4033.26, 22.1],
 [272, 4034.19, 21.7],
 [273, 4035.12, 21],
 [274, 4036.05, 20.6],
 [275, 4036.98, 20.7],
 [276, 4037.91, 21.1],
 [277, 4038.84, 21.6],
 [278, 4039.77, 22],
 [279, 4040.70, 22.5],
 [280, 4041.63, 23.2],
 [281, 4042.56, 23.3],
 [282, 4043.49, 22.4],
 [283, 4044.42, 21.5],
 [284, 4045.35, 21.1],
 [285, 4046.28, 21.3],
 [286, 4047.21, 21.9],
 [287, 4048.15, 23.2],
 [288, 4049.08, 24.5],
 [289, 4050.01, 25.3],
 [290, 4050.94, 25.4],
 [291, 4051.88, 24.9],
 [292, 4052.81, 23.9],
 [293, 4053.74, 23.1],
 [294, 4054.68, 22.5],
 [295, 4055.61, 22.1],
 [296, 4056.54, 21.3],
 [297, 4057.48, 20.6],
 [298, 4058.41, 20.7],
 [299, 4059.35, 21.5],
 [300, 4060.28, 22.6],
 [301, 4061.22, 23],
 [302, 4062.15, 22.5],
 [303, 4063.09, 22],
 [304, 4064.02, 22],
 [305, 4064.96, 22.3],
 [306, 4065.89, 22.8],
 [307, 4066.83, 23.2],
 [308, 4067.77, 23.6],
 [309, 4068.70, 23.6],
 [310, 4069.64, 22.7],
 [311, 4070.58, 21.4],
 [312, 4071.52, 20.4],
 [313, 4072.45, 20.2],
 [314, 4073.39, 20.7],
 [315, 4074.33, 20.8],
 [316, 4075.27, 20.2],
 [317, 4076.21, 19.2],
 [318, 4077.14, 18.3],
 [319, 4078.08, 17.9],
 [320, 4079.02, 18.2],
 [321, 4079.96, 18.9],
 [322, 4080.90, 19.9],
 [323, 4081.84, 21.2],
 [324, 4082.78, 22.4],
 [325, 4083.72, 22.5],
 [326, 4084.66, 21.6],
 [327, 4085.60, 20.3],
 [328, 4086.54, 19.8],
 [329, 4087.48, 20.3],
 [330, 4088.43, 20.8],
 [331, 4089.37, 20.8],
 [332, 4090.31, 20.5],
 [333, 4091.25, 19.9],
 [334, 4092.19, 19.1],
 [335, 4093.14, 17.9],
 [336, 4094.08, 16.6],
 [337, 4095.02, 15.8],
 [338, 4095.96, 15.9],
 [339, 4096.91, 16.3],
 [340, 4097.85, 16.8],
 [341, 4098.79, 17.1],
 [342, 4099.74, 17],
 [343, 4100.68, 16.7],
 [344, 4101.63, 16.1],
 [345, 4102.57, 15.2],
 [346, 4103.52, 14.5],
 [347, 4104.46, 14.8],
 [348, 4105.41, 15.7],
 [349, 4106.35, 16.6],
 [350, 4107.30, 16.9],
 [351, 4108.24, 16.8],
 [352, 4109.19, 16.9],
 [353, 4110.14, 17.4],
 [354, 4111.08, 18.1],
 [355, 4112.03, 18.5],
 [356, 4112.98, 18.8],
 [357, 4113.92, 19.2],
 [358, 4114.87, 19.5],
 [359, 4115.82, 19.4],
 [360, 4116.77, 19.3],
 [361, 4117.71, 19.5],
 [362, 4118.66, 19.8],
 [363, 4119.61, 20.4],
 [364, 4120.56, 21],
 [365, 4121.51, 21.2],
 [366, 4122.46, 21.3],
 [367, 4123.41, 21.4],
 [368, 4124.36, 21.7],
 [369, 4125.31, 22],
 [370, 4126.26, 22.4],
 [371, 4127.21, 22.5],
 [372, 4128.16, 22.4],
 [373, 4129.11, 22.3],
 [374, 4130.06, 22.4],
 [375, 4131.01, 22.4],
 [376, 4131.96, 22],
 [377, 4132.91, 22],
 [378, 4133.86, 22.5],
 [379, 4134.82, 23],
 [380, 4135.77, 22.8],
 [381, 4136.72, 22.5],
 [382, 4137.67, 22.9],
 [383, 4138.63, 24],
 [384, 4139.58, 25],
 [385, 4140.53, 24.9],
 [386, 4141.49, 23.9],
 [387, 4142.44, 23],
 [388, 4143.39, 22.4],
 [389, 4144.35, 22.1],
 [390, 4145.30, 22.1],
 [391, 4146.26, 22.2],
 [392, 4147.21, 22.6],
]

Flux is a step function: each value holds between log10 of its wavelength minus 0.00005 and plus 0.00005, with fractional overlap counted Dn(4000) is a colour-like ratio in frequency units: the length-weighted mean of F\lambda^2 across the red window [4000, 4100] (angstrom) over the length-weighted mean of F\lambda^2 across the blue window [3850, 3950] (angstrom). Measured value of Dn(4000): 1.34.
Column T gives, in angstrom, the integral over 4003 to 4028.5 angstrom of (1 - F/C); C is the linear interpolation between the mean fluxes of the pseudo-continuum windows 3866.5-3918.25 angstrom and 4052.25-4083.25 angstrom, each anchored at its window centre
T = -2.9 angstrom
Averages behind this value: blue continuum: 16.2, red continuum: 21.4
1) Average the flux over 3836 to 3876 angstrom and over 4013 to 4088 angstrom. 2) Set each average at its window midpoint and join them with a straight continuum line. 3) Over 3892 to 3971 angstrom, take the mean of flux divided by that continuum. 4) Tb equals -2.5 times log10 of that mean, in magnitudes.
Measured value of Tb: 0.141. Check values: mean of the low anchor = 17.4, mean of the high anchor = 21.8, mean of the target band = 16.7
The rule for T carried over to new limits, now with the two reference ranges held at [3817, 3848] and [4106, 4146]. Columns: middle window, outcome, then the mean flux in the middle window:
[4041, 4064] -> -3.6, 22.7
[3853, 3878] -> -5.0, 18.8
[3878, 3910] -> 3.1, 14.7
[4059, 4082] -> -1.4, 21.2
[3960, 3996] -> 4.2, 15.9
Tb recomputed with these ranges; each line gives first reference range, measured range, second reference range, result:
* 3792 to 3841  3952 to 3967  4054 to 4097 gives 0.099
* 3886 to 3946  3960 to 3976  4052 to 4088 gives 0.482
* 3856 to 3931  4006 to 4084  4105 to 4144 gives -0.122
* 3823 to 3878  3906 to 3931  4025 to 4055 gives -0.007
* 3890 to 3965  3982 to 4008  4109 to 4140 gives -0.126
